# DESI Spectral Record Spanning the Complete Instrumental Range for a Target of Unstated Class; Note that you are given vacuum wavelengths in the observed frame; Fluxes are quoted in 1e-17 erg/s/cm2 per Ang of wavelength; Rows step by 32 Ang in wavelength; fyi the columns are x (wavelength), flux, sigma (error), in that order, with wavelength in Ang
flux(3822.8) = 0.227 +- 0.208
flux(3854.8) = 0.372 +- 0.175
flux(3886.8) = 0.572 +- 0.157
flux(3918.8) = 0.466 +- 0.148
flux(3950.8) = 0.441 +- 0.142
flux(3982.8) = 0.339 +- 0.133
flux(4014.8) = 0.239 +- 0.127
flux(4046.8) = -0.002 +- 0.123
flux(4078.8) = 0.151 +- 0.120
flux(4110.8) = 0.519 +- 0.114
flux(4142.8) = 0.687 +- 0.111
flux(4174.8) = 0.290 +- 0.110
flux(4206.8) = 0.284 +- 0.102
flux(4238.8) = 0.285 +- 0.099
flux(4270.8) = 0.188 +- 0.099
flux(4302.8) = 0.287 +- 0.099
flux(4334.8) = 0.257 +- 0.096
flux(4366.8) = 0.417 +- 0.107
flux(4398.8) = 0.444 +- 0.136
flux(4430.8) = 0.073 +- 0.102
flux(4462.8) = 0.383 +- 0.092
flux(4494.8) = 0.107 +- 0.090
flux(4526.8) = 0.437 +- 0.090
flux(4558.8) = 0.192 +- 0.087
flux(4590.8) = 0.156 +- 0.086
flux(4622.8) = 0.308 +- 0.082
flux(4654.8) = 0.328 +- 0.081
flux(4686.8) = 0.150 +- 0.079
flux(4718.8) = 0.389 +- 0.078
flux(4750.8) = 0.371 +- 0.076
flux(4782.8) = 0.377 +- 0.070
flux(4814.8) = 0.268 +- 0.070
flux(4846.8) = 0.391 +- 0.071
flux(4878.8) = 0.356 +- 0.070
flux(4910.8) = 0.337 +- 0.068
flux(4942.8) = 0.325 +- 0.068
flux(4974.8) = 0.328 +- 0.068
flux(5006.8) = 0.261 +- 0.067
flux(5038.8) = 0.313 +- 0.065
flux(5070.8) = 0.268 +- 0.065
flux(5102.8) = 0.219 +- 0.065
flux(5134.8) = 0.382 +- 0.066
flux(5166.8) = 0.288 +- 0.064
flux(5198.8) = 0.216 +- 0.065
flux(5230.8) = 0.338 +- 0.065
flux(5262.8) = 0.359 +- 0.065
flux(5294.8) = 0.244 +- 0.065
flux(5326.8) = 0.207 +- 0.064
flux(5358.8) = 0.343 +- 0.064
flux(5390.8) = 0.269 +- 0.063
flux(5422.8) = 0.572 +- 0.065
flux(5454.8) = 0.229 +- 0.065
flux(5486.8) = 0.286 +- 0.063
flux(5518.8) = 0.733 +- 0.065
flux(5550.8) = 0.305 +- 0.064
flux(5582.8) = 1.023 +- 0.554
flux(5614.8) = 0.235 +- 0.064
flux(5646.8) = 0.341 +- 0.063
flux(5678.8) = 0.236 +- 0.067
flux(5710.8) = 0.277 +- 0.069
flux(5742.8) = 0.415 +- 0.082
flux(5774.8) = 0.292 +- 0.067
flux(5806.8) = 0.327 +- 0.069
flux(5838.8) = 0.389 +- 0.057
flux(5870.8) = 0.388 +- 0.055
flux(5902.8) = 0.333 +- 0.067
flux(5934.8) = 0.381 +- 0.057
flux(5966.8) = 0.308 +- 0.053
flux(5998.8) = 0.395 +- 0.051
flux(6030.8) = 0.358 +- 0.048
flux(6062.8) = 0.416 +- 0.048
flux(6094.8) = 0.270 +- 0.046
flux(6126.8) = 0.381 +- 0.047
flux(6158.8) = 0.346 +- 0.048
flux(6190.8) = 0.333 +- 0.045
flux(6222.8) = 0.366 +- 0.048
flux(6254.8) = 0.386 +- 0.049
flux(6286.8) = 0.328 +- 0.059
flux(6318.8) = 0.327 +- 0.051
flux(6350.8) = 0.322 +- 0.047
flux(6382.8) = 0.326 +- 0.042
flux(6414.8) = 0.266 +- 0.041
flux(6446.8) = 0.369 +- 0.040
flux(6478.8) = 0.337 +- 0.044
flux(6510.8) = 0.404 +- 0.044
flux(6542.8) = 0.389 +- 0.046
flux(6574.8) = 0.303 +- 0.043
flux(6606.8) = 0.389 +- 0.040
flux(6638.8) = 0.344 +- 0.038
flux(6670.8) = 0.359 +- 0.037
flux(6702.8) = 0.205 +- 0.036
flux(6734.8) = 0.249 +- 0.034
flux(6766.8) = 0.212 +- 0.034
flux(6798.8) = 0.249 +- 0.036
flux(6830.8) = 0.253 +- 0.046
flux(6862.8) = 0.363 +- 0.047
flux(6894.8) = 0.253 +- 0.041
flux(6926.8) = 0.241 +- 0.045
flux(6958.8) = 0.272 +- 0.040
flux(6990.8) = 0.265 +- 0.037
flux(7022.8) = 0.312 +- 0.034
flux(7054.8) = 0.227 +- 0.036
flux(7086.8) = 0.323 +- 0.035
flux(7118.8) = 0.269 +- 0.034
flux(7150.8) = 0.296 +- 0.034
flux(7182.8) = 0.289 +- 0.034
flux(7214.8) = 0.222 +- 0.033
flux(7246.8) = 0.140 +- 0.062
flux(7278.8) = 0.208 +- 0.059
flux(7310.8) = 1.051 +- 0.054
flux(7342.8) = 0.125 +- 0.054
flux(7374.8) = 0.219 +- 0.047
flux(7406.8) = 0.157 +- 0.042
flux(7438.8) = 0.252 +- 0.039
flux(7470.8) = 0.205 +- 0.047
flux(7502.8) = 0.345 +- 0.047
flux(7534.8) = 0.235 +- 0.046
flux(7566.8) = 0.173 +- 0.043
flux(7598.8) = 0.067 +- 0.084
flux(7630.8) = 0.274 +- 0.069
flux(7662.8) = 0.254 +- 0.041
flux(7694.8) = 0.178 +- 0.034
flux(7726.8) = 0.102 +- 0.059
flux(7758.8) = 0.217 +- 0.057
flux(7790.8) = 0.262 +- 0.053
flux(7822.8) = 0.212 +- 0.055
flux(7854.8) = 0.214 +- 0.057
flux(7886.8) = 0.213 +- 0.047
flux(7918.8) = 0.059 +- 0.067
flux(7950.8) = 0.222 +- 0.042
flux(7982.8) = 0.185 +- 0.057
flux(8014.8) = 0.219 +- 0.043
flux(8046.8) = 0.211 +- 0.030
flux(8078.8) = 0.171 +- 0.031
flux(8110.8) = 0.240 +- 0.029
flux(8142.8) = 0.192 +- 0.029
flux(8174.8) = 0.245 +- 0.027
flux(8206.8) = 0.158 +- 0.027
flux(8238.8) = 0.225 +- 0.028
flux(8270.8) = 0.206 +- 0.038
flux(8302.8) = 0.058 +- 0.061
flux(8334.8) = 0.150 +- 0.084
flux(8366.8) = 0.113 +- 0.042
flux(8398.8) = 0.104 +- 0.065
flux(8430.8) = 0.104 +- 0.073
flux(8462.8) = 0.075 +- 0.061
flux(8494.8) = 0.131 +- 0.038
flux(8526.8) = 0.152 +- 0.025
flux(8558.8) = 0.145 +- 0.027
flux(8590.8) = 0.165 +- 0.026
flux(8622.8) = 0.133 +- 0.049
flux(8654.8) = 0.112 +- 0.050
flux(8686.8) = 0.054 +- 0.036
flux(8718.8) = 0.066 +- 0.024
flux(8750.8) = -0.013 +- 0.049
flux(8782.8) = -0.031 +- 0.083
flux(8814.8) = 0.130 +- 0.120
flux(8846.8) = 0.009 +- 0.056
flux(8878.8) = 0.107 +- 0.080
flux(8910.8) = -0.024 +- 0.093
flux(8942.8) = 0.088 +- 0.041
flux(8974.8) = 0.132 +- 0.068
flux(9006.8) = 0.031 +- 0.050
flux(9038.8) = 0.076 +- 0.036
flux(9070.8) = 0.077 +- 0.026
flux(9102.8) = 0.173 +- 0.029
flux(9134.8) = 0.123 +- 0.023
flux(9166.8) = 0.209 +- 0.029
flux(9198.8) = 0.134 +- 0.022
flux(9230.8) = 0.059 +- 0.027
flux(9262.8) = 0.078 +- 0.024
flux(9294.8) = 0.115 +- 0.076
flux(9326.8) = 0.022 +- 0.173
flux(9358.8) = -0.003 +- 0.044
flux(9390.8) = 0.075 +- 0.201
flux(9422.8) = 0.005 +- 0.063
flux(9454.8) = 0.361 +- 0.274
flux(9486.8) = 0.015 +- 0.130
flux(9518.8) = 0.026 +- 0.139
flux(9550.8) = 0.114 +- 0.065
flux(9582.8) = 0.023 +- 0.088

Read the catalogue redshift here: 0.115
